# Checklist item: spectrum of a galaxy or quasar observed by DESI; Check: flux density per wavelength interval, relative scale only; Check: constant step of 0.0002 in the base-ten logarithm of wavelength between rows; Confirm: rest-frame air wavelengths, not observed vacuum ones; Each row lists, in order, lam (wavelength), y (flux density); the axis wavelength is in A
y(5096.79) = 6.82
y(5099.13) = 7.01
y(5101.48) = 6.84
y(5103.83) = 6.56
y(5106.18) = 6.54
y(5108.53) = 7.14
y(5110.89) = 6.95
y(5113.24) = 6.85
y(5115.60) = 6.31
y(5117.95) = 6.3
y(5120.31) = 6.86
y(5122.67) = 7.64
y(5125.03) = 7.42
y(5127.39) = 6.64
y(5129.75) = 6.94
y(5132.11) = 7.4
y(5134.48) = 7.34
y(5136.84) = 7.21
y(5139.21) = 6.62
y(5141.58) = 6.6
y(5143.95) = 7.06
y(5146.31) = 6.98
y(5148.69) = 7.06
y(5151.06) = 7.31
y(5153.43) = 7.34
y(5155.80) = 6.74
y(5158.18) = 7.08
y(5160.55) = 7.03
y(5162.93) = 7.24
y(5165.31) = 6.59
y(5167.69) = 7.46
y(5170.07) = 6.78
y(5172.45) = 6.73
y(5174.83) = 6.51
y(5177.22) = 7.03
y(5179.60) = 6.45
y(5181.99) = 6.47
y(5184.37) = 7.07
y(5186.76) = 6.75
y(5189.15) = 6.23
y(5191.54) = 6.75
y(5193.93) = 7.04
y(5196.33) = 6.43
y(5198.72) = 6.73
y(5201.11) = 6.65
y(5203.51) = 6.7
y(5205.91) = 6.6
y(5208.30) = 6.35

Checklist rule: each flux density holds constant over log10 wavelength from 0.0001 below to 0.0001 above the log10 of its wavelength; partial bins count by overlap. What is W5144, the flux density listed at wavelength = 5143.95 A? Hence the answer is 7.06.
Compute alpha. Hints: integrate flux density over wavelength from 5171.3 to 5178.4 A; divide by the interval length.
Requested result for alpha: 6.75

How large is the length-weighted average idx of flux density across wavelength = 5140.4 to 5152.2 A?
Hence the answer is 7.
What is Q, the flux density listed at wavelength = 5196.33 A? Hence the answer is 6.43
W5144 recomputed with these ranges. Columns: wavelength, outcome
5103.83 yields 6.56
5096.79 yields 6.82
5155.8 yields 6.74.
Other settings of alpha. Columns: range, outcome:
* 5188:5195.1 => 6.68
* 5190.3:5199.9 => 6.73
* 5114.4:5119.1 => 6.31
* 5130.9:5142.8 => 7.03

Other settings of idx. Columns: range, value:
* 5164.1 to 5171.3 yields 6.94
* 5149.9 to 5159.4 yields 7.12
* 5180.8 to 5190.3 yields 6.63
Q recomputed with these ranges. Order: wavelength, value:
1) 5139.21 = 6.62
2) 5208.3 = 6.35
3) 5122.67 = 7.64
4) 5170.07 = 6.78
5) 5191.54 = 6.75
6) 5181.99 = 6.47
